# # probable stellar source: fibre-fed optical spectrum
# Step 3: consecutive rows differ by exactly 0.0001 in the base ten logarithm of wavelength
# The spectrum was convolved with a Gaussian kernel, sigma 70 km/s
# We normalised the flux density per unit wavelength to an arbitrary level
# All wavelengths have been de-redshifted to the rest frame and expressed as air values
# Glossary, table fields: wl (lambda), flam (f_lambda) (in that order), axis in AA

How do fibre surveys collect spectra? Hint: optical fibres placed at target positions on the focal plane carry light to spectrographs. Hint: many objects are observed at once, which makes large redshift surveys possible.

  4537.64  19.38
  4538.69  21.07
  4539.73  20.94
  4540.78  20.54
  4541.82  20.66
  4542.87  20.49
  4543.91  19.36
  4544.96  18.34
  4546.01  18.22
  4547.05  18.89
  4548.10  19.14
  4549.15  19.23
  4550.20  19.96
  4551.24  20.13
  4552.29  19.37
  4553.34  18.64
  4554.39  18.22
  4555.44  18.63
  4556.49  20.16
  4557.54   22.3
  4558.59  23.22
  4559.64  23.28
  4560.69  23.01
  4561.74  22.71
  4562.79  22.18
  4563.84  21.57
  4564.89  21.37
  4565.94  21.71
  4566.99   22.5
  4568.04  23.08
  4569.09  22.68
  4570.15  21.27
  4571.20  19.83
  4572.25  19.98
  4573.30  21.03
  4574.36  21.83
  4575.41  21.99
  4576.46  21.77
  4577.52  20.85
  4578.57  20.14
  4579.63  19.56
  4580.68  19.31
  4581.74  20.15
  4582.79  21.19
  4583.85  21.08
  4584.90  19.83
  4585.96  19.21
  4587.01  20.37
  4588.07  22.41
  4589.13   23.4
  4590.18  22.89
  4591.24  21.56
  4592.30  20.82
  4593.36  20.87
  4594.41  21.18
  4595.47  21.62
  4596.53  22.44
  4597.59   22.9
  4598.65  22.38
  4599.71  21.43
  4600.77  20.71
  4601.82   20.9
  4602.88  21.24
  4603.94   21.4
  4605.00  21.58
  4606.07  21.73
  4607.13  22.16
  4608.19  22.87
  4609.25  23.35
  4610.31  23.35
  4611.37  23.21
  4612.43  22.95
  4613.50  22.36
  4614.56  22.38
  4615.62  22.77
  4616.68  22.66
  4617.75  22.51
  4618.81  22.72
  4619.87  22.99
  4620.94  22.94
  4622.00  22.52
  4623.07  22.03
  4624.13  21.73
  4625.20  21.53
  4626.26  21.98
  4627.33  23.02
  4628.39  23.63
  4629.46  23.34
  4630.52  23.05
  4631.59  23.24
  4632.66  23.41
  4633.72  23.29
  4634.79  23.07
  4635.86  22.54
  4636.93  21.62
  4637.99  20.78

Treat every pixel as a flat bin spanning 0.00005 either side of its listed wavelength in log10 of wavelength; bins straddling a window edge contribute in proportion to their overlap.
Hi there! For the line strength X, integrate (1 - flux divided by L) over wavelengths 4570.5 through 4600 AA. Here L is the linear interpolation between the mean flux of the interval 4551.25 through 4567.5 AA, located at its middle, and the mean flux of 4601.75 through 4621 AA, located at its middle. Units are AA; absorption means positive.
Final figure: 0.9 AA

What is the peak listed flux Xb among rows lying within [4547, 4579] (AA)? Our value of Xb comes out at 23.28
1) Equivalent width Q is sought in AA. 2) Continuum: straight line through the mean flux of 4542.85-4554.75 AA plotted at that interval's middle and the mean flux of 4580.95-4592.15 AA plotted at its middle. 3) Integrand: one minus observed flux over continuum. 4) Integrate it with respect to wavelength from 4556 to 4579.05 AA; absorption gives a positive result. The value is -1.9 AA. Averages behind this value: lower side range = 19.1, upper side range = 21.1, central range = 21.8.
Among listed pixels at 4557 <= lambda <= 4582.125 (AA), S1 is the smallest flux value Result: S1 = 19.31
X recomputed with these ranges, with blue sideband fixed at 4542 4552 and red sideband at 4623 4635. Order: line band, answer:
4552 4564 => -0.8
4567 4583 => -0.4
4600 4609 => 0.1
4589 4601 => -0.3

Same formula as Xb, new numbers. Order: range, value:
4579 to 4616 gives 23.4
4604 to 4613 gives 23.35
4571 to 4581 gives 21.99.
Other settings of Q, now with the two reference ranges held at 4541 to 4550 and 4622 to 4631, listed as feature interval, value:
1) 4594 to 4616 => -0.45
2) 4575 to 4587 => 0.18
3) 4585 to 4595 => -0.11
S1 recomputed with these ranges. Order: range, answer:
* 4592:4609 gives 20.71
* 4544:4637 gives 18.22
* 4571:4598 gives 19.21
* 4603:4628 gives 21.4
